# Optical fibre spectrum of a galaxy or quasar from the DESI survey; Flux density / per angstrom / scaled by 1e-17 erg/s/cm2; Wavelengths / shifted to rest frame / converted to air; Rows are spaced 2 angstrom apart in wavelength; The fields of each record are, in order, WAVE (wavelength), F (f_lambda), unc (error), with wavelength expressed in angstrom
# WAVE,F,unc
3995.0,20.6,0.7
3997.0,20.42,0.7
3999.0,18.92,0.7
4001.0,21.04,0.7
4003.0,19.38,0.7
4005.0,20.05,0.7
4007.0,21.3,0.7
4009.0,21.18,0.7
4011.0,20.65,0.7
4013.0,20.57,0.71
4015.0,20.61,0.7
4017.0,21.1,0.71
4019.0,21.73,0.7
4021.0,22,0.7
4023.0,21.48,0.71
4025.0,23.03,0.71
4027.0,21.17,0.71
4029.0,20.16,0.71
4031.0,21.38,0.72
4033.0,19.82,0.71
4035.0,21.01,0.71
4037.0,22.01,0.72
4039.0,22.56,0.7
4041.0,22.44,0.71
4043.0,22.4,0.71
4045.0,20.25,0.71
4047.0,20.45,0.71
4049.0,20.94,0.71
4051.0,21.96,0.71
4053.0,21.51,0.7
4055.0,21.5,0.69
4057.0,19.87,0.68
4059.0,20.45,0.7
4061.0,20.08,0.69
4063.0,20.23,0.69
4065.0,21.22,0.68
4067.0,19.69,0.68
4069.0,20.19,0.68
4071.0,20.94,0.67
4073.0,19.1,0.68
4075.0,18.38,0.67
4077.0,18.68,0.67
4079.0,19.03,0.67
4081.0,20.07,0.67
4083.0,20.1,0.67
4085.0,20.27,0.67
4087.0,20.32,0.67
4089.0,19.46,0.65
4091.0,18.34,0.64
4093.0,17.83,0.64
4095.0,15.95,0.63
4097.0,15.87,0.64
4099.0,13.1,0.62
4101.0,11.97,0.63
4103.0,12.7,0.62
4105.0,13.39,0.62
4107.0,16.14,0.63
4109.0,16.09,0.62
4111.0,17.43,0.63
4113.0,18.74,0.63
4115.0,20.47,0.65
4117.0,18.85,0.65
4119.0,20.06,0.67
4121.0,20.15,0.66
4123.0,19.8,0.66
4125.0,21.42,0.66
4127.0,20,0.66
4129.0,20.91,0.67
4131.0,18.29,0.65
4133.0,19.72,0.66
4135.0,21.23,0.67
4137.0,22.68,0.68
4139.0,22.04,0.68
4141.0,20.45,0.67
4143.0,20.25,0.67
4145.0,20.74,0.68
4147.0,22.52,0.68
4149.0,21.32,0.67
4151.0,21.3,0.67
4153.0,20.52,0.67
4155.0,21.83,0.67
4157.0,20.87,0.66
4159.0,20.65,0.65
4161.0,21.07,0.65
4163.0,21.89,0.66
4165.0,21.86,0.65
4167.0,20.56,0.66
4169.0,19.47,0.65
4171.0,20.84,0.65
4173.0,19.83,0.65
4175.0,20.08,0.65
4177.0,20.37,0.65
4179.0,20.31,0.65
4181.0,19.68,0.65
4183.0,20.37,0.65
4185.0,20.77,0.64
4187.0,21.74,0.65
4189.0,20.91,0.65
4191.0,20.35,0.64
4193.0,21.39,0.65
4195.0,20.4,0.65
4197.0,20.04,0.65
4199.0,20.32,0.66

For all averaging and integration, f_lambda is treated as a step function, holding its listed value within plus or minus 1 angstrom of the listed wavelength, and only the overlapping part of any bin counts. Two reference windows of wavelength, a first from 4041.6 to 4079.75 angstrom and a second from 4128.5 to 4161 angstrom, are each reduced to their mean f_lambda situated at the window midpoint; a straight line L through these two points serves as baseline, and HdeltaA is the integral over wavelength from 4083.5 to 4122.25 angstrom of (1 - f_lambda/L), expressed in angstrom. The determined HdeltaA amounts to 6.4 angstrom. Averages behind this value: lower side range 20.4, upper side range 21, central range 17.3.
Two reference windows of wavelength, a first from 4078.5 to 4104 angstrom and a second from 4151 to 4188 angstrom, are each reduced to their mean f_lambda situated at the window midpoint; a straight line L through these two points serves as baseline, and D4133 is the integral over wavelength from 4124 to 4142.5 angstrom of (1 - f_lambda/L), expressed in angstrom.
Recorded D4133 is -1.6 angstrom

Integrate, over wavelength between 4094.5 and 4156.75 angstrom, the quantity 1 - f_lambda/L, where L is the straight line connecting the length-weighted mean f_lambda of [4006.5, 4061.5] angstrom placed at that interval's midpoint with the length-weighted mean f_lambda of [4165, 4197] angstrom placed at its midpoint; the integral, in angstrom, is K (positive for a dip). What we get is 5.4 angstrom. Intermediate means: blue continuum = 21.2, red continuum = 20.5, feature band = 18.9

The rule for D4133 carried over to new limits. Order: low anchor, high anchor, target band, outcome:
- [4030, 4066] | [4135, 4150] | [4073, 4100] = 3.7 angstrom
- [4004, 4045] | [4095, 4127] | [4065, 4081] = -0.5 angstrom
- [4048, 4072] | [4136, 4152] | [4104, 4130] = 3.0 angstrom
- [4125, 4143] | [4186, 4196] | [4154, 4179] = 0.1 angstrom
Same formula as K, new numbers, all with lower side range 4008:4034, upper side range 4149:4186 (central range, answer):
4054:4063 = 0.2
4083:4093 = 0.7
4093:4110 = 5.1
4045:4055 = 0.0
